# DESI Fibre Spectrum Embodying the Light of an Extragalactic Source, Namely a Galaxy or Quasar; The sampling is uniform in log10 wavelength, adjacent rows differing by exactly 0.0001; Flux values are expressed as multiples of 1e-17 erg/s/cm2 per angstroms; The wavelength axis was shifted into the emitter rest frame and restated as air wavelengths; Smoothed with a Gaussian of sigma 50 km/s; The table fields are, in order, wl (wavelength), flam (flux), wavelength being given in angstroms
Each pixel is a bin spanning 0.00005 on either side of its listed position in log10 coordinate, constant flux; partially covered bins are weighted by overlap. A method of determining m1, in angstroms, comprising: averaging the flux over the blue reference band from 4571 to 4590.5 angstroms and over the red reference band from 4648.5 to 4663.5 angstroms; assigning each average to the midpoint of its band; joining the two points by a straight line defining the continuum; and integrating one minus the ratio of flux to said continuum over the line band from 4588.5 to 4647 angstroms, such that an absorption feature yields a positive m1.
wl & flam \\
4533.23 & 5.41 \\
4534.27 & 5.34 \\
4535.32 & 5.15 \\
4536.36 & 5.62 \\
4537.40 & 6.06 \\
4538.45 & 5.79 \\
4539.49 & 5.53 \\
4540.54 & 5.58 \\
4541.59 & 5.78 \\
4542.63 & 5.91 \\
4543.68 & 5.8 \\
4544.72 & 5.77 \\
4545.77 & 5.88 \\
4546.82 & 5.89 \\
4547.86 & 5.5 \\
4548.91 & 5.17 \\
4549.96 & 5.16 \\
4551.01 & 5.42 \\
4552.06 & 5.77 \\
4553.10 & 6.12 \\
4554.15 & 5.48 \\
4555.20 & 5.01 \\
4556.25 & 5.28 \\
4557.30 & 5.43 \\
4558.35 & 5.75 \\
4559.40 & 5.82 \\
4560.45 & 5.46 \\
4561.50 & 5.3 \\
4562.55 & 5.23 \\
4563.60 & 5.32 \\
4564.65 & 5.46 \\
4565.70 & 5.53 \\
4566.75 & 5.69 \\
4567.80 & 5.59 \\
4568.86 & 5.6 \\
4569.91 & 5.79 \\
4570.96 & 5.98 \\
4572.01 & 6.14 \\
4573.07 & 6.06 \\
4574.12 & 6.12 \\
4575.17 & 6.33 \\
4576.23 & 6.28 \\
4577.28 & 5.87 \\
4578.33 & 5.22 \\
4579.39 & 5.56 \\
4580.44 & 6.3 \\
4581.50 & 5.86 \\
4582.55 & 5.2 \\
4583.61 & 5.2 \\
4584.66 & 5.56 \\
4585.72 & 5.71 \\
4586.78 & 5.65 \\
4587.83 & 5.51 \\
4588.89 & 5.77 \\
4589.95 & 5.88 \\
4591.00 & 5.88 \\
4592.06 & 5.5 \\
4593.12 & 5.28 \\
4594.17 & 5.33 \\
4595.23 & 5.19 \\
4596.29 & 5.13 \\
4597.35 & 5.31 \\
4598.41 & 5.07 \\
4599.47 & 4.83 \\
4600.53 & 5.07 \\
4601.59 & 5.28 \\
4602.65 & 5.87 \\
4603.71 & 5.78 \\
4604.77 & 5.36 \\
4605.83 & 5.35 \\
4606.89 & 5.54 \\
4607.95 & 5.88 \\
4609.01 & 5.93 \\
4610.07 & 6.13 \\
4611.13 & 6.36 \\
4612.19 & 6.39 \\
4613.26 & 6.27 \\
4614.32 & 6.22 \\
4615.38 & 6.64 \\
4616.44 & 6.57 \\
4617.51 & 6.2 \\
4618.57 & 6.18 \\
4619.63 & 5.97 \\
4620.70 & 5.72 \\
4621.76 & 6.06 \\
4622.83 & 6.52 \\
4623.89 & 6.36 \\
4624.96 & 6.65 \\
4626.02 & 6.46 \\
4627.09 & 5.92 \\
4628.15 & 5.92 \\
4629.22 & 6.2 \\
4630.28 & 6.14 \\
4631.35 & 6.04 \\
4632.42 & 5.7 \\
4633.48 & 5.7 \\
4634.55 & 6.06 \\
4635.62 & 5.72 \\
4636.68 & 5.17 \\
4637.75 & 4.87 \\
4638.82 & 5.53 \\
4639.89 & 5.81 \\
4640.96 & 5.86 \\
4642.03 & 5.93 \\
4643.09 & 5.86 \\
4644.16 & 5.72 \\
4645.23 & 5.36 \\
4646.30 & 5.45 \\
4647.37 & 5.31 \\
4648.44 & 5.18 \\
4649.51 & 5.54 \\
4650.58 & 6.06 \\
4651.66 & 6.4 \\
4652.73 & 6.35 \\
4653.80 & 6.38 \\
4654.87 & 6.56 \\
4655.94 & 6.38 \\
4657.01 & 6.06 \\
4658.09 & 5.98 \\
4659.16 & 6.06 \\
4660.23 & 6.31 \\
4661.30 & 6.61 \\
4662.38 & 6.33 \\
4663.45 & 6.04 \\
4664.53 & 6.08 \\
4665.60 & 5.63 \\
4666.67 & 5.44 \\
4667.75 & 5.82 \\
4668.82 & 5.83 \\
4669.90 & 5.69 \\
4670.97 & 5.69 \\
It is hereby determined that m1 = 1.88 angstroms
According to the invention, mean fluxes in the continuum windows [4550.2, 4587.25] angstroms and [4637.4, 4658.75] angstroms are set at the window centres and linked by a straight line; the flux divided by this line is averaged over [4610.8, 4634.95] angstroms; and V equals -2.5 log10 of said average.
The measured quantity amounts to -0.07 mag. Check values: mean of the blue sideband 5.66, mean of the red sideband 5.84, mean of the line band 6.18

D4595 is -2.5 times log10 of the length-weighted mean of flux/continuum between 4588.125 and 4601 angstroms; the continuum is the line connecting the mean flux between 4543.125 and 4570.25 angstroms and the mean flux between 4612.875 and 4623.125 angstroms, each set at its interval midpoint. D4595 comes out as 0.12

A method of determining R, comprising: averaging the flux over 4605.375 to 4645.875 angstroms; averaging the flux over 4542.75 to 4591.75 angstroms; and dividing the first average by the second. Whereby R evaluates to 1.06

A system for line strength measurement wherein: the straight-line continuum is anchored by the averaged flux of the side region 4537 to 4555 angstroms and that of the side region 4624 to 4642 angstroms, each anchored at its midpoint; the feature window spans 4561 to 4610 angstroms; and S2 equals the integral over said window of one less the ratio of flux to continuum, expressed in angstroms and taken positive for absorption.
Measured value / 1.4 angstroms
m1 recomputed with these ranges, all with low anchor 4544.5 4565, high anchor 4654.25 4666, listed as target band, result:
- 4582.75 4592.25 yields 0.2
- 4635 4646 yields 0.9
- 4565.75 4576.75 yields -0.6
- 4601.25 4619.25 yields -0.4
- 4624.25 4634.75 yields -0.2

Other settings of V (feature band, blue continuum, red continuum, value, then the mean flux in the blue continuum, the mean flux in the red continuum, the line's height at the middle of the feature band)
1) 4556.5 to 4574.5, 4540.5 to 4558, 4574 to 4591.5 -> 0.00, 5.59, 5.75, 5.67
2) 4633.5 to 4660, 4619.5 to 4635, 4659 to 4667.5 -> 0.05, 6.1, 6.05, 6.07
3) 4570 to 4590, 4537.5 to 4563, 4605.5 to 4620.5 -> 0.01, 5.58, 6.12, 5.84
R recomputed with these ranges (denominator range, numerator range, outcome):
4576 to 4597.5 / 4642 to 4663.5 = 1.08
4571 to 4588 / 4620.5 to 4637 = 1.04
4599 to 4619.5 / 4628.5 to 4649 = 0.96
